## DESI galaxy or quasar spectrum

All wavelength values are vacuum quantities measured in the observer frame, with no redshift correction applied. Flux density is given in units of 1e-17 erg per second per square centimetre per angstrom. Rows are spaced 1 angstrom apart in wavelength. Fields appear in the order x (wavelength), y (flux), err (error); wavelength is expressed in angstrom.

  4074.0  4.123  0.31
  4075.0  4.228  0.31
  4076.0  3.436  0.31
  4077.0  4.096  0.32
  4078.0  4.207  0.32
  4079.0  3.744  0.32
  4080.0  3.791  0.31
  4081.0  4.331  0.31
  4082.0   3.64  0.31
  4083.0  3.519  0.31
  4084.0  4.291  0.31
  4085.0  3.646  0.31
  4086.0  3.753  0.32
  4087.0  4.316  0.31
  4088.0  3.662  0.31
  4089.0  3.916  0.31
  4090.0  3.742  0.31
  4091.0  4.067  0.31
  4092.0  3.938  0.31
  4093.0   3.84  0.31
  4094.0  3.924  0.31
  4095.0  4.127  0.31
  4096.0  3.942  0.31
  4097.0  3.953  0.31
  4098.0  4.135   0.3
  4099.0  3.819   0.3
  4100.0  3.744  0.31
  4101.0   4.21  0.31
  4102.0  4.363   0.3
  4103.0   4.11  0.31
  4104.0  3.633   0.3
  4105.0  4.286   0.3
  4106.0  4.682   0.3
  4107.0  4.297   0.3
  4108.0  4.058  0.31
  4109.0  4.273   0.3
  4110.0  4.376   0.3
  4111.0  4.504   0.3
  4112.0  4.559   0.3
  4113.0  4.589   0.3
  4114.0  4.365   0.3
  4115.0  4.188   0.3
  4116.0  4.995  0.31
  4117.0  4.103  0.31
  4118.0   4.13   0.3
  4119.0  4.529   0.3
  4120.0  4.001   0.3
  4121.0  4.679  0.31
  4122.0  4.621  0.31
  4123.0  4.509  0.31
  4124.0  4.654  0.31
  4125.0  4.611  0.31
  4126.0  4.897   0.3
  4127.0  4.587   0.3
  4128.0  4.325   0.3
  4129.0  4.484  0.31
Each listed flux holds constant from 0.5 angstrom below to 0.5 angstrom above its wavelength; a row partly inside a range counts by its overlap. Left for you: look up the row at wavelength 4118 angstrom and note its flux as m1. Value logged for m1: 4.13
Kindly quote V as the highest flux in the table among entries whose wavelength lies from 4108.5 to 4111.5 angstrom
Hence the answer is 4.504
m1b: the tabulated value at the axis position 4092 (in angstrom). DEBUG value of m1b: 3.938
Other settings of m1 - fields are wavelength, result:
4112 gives 4.559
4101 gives 4.21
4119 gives 4.529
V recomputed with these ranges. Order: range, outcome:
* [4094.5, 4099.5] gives 4.135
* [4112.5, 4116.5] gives 4.995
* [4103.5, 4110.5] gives 4.682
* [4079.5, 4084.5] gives 4.331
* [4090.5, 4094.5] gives 4.067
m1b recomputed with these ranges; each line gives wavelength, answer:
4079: 3.744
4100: 3.744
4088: 3.662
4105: 4.286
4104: 3.633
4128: 4.325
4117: 4.103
